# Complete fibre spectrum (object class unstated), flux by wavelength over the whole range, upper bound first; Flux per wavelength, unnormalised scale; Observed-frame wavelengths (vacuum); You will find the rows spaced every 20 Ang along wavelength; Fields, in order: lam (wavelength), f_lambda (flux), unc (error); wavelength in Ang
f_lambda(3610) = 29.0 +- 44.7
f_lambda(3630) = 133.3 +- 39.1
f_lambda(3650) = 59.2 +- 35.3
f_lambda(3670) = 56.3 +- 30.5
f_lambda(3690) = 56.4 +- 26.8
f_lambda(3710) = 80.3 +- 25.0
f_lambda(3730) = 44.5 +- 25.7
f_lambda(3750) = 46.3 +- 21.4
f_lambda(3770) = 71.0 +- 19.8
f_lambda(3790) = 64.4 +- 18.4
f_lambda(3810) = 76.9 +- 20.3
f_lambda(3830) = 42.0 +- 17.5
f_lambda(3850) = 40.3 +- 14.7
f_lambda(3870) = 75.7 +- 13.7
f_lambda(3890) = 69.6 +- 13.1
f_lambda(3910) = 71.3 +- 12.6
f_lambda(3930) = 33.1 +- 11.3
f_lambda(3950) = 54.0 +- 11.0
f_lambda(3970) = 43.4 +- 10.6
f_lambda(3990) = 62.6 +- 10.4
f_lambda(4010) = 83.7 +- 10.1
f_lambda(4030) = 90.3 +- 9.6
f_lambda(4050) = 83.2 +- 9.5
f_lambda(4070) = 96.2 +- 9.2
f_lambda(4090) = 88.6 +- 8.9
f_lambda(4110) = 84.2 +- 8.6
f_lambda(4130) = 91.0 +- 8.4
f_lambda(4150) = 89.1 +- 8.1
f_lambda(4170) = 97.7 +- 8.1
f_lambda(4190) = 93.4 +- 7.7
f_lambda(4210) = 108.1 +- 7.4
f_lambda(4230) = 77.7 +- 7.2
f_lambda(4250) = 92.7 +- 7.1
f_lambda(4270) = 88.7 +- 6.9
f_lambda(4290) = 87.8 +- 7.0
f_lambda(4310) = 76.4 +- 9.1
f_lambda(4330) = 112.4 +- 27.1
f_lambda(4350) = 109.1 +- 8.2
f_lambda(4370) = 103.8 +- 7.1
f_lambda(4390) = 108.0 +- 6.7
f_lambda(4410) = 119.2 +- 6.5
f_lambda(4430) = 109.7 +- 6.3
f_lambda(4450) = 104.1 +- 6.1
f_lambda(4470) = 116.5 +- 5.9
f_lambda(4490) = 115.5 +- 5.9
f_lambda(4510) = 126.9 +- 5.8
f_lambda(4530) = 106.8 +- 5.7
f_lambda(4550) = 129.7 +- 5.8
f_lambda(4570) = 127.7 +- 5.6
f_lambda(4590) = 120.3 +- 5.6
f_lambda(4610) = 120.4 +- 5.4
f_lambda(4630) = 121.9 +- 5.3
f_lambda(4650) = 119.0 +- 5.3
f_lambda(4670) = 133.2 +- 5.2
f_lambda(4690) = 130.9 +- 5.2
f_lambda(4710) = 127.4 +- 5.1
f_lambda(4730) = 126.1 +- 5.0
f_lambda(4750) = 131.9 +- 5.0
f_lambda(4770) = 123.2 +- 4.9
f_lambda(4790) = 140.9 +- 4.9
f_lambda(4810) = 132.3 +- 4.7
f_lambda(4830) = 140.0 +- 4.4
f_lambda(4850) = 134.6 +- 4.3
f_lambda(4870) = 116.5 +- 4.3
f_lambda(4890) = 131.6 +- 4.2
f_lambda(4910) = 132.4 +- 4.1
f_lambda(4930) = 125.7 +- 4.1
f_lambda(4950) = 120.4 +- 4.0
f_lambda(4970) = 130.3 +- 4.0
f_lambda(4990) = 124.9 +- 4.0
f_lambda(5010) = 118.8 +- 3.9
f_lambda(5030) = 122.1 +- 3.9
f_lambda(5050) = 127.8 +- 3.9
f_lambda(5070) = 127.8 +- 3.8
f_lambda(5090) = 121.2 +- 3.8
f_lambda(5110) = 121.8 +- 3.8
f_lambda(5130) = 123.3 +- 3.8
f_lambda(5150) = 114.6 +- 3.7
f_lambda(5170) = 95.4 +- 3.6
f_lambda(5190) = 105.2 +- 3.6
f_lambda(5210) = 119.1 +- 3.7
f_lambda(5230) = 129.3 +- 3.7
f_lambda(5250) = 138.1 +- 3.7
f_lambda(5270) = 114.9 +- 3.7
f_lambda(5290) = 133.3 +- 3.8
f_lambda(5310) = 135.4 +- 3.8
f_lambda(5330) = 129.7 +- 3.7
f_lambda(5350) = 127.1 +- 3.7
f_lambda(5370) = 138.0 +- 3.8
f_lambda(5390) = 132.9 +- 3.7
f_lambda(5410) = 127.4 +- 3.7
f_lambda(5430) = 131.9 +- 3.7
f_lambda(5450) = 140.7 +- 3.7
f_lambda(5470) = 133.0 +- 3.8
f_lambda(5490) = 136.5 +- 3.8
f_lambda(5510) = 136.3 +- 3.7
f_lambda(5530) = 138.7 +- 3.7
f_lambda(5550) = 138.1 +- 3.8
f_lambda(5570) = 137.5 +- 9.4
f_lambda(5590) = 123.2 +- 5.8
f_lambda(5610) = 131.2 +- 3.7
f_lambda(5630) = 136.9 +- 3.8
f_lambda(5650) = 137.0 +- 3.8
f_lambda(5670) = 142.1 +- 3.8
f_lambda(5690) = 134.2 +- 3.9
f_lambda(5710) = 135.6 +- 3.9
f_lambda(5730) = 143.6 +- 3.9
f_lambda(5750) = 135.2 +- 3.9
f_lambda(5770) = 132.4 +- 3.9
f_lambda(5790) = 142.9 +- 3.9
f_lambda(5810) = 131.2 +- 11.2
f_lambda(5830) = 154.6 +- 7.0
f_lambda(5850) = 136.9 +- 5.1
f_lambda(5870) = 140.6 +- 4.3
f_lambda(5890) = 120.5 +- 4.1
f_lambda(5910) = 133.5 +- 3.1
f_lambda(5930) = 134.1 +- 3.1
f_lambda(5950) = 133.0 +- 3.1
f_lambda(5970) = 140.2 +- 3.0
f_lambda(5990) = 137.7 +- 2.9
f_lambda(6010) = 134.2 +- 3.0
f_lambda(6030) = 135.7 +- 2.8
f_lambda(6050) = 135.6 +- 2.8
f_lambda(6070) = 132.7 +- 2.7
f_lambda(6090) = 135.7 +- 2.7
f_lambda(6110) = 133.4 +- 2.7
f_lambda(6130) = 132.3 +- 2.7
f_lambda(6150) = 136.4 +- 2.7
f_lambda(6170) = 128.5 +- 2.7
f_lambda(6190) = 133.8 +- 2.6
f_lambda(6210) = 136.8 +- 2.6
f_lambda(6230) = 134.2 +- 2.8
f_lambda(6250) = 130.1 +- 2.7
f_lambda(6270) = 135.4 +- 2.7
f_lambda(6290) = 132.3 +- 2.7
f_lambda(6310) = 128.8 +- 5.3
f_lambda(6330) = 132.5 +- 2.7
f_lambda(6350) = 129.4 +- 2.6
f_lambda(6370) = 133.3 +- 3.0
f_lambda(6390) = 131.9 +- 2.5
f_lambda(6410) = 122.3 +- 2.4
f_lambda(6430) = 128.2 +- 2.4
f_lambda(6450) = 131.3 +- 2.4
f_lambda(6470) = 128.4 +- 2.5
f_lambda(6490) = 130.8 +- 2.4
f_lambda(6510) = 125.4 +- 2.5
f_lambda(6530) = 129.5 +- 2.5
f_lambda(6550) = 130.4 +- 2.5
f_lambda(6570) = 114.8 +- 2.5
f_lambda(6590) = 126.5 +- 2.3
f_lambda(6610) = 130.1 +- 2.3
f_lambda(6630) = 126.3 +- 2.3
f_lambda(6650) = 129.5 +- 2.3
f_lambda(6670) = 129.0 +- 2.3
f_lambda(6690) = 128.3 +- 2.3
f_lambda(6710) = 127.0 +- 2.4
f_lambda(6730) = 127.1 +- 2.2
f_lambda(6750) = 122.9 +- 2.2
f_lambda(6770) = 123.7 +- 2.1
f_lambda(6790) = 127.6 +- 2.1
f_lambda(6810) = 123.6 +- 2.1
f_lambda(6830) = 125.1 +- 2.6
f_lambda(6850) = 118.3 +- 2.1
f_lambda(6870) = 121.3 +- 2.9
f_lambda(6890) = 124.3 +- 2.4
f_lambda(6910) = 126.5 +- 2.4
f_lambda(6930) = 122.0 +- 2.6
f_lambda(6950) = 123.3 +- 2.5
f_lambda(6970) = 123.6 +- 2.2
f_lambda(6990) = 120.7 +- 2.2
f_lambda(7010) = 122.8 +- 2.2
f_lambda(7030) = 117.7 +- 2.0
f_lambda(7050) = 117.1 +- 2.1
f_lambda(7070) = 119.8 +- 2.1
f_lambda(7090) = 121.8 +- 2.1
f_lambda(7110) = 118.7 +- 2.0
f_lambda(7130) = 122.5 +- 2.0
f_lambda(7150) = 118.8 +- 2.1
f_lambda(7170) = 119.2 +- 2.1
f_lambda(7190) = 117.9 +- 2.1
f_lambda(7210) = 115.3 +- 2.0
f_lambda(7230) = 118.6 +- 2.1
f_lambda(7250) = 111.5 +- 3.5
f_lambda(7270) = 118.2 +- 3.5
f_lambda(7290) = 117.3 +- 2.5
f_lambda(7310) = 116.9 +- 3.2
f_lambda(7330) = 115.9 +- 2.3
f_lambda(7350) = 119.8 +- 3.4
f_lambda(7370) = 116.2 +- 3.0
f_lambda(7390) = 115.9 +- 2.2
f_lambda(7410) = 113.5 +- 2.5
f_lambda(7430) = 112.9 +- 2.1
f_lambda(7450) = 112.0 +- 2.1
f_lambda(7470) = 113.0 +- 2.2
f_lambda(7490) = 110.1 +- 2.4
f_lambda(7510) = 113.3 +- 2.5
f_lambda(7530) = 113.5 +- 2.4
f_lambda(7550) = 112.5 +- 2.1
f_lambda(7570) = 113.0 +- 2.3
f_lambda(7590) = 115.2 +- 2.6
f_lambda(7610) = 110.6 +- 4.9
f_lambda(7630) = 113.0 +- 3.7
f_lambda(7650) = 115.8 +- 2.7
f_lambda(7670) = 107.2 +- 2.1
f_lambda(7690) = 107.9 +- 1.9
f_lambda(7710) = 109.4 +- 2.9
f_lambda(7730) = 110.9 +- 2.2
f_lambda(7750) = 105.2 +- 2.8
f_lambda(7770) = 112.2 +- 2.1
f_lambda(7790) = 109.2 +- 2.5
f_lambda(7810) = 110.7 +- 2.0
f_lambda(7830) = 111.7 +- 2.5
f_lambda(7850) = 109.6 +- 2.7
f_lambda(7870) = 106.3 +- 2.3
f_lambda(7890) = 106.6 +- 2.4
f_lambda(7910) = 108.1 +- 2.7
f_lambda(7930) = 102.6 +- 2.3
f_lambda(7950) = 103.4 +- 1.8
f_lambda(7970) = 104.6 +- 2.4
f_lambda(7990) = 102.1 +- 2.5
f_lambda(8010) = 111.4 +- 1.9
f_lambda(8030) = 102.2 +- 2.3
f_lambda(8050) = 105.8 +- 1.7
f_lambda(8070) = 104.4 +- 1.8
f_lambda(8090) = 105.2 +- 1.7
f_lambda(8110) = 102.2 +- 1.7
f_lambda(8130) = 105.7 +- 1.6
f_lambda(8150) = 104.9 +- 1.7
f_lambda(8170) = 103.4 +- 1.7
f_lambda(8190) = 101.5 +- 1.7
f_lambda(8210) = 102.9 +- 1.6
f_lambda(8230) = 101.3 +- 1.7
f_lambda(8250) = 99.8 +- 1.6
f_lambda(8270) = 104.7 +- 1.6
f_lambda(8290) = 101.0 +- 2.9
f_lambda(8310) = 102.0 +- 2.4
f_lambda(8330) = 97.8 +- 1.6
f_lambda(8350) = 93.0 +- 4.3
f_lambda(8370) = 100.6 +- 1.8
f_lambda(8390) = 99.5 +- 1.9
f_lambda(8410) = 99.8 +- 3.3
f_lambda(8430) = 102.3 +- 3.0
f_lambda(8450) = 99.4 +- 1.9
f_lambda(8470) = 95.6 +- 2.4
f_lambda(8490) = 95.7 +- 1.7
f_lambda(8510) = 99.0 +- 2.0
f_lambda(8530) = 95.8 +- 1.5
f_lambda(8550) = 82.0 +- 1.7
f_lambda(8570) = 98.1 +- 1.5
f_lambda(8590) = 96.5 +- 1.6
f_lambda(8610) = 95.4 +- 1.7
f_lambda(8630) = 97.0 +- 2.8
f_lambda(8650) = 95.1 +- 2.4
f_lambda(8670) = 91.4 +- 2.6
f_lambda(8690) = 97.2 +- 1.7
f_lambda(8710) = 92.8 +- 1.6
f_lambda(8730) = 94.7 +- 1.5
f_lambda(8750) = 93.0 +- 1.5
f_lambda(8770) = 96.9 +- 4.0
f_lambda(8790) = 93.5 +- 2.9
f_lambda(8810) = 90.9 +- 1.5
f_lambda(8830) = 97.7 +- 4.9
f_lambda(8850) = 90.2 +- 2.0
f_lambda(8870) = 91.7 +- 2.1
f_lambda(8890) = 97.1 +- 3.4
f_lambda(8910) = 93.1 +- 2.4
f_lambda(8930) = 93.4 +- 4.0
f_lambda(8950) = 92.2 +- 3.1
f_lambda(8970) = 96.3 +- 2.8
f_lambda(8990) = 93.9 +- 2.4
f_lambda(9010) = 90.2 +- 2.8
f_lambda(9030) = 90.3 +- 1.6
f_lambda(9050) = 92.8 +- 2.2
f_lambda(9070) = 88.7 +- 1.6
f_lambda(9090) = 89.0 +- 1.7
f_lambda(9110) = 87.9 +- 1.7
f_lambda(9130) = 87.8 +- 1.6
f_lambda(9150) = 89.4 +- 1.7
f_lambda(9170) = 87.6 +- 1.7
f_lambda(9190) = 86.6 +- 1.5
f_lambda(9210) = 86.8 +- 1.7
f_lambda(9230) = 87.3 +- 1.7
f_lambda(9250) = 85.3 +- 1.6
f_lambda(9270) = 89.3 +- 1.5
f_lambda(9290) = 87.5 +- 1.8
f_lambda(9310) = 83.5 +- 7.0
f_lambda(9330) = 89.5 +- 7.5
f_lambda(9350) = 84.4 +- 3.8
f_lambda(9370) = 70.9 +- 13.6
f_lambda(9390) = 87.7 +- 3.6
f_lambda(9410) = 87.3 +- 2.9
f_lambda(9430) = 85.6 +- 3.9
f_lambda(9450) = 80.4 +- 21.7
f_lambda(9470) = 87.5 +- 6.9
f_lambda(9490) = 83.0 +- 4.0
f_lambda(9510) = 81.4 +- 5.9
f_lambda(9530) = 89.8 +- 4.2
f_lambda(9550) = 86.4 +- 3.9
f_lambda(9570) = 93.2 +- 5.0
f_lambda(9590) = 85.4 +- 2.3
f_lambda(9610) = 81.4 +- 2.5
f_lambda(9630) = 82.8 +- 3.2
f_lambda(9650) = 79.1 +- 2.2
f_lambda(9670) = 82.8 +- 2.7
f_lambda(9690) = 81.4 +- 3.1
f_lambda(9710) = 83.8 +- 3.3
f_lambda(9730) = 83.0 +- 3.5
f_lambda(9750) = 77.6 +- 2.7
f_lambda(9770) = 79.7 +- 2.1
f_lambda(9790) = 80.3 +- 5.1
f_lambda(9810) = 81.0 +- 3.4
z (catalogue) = 0.00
